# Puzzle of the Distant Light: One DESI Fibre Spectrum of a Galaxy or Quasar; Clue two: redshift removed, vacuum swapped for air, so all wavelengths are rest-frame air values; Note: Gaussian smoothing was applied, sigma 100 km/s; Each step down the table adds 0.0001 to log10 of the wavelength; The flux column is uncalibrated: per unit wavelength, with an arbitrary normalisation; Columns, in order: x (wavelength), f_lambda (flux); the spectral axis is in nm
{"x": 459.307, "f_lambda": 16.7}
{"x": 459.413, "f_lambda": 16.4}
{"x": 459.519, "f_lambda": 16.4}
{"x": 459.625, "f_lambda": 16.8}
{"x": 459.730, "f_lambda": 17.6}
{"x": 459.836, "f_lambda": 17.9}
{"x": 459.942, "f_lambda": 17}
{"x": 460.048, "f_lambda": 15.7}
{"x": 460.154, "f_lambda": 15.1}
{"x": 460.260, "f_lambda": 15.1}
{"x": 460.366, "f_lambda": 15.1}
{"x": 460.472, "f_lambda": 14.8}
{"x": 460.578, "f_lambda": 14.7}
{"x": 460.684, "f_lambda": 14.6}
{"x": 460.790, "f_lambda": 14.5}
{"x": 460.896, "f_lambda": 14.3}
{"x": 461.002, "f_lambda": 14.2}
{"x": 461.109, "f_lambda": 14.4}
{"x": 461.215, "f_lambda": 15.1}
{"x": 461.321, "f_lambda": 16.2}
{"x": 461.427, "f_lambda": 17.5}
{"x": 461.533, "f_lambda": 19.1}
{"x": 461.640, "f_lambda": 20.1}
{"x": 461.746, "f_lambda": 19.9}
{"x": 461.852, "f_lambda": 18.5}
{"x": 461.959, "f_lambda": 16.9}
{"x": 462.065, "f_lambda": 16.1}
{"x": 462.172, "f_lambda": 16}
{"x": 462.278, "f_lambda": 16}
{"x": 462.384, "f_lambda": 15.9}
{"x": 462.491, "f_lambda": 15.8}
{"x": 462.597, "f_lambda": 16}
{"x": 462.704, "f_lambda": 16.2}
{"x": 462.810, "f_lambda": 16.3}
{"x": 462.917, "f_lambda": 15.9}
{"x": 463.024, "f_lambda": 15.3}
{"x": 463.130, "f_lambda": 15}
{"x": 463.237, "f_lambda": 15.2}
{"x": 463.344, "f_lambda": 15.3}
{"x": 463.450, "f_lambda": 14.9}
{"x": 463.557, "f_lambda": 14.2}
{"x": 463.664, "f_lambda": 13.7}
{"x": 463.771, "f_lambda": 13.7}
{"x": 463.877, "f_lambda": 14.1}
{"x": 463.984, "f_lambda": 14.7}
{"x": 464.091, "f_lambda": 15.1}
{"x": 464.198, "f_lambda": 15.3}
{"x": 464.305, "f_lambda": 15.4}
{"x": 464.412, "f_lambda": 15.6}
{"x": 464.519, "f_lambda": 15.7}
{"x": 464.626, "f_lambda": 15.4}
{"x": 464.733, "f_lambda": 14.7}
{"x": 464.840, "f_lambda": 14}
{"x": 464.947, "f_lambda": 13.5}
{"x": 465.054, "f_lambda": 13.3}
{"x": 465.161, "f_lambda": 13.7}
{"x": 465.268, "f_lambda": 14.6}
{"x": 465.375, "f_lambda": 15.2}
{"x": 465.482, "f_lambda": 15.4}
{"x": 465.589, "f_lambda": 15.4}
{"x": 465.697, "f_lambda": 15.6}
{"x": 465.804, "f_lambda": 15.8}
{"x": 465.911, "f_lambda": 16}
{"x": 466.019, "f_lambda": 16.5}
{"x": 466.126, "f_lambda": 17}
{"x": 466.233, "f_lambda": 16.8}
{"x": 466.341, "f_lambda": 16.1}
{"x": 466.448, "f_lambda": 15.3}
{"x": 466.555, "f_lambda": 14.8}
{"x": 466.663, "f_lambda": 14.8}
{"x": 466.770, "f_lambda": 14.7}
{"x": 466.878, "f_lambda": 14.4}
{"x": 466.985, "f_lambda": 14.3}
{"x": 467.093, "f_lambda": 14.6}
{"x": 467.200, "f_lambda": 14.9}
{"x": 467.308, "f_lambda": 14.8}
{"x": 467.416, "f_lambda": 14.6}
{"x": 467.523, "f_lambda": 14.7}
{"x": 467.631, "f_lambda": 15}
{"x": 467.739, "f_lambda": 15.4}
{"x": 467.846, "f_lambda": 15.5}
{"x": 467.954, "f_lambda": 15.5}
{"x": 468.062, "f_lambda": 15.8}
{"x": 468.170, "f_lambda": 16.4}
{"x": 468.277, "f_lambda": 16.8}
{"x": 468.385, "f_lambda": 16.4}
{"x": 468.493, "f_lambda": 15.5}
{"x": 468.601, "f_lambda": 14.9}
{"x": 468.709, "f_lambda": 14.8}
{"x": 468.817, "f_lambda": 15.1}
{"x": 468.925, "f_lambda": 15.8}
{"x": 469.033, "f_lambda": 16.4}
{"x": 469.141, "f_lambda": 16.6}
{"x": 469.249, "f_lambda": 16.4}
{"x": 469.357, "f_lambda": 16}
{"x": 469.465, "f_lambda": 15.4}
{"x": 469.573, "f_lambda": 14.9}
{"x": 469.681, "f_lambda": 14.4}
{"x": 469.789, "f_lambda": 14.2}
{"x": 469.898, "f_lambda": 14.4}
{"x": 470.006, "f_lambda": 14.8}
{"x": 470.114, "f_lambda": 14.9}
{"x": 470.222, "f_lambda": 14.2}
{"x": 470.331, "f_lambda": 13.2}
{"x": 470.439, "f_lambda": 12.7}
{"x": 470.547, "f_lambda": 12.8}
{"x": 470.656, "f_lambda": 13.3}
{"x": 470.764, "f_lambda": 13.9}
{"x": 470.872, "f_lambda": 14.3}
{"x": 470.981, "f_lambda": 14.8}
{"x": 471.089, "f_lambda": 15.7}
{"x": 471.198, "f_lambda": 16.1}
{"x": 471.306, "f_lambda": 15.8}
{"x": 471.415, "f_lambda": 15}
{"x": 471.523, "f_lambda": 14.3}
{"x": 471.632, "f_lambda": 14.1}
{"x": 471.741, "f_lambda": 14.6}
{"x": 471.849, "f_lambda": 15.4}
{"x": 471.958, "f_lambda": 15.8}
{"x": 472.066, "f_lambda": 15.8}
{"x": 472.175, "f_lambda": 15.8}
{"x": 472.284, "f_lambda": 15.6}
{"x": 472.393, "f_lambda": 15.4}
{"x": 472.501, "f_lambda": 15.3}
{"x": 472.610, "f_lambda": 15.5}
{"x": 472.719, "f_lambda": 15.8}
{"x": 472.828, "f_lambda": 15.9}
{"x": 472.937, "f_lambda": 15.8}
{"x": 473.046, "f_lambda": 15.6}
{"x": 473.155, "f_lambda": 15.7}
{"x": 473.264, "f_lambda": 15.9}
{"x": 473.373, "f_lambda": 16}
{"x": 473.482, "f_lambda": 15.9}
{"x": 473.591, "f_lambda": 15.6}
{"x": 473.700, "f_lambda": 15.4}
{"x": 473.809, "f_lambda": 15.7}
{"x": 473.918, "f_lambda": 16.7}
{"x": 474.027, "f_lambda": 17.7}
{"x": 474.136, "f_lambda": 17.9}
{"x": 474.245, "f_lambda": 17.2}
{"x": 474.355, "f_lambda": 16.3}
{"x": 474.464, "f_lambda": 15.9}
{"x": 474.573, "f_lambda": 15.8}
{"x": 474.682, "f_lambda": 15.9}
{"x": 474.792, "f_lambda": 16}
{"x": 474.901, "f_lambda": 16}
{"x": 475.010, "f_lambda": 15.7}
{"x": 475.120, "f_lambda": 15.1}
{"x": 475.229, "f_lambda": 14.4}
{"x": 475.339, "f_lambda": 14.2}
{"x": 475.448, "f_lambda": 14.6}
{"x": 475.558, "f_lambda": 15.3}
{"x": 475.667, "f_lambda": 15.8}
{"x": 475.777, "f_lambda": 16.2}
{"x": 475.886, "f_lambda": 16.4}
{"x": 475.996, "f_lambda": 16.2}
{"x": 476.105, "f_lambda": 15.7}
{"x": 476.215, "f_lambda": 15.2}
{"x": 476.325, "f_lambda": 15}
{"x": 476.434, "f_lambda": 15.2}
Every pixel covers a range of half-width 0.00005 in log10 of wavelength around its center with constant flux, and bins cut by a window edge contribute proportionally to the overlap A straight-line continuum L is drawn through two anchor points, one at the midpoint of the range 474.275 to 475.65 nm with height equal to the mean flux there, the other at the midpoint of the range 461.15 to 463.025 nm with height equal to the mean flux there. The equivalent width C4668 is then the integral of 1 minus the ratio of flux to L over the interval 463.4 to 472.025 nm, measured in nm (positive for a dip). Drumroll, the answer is 0.656 nm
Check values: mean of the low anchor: 16.8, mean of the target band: 15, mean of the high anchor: 15.5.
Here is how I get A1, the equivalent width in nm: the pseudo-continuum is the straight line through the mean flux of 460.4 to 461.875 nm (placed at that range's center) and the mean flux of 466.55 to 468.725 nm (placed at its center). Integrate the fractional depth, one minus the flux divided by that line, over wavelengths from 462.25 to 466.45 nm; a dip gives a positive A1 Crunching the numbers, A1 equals 0.13 nm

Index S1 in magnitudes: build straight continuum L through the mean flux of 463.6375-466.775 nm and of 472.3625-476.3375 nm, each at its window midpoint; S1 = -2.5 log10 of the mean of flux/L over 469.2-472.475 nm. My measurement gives 0.052 mag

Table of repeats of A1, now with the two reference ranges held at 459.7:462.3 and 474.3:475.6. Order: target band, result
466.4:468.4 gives 0.09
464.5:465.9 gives 0.10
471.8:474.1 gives -0.04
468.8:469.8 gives 0.01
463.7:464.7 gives 0.07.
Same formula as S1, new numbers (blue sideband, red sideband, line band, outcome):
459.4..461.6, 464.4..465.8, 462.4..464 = 0.009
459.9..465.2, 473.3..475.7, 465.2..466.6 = -0.008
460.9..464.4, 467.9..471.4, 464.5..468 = 0.025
